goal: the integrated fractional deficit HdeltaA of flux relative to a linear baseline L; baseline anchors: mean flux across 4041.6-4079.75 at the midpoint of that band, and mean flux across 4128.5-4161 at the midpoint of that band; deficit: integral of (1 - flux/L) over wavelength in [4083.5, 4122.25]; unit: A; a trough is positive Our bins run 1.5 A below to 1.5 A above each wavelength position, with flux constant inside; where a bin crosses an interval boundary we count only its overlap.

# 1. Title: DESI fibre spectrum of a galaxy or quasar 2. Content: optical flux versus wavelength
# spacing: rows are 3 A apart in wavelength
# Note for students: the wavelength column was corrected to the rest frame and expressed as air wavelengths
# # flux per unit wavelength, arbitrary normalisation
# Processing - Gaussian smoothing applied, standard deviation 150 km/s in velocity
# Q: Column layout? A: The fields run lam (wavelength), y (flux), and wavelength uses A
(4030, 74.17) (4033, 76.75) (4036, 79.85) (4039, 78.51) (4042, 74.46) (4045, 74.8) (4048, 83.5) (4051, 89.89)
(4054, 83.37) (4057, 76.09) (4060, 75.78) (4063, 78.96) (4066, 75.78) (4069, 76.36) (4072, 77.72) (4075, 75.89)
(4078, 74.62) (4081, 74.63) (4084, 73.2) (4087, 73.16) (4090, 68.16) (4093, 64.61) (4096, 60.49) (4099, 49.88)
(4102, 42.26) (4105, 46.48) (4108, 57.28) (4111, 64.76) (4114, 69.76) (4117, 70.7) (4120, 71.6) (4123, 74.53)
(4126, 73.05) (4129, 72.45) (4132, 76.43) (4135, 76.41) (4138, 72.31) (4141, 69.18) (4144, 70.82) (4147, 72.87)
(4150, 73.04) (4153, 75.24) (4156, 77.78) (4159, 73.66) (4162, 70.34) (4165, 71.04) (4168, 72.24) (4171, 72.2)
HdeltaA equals 6.9 A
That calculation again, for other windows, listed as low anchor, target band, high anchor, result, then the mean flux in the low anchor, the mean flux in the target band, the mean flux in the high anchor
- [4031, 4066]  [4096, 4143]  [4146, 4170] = 5.9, 79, 65.7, 73.3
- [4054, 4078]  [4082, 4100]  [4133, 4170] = 2.4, 76.9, 65.6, 72.9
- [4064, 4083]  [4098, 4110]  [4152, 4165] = 4.1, 75.8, 49.6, 73.8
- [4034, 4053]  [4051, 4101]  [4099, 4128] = -0.2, 80.2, 72.6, 62.8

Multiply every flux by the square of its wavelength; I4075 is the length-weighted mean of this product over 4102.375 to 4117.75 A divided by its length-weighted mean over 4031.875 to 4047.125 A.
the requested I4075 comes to 0.80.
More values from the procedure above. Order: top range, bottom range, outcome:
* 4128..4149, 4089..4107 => 1.35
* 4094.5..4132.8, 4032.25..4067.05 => 0.83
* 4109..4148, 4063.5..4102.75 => 1.06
